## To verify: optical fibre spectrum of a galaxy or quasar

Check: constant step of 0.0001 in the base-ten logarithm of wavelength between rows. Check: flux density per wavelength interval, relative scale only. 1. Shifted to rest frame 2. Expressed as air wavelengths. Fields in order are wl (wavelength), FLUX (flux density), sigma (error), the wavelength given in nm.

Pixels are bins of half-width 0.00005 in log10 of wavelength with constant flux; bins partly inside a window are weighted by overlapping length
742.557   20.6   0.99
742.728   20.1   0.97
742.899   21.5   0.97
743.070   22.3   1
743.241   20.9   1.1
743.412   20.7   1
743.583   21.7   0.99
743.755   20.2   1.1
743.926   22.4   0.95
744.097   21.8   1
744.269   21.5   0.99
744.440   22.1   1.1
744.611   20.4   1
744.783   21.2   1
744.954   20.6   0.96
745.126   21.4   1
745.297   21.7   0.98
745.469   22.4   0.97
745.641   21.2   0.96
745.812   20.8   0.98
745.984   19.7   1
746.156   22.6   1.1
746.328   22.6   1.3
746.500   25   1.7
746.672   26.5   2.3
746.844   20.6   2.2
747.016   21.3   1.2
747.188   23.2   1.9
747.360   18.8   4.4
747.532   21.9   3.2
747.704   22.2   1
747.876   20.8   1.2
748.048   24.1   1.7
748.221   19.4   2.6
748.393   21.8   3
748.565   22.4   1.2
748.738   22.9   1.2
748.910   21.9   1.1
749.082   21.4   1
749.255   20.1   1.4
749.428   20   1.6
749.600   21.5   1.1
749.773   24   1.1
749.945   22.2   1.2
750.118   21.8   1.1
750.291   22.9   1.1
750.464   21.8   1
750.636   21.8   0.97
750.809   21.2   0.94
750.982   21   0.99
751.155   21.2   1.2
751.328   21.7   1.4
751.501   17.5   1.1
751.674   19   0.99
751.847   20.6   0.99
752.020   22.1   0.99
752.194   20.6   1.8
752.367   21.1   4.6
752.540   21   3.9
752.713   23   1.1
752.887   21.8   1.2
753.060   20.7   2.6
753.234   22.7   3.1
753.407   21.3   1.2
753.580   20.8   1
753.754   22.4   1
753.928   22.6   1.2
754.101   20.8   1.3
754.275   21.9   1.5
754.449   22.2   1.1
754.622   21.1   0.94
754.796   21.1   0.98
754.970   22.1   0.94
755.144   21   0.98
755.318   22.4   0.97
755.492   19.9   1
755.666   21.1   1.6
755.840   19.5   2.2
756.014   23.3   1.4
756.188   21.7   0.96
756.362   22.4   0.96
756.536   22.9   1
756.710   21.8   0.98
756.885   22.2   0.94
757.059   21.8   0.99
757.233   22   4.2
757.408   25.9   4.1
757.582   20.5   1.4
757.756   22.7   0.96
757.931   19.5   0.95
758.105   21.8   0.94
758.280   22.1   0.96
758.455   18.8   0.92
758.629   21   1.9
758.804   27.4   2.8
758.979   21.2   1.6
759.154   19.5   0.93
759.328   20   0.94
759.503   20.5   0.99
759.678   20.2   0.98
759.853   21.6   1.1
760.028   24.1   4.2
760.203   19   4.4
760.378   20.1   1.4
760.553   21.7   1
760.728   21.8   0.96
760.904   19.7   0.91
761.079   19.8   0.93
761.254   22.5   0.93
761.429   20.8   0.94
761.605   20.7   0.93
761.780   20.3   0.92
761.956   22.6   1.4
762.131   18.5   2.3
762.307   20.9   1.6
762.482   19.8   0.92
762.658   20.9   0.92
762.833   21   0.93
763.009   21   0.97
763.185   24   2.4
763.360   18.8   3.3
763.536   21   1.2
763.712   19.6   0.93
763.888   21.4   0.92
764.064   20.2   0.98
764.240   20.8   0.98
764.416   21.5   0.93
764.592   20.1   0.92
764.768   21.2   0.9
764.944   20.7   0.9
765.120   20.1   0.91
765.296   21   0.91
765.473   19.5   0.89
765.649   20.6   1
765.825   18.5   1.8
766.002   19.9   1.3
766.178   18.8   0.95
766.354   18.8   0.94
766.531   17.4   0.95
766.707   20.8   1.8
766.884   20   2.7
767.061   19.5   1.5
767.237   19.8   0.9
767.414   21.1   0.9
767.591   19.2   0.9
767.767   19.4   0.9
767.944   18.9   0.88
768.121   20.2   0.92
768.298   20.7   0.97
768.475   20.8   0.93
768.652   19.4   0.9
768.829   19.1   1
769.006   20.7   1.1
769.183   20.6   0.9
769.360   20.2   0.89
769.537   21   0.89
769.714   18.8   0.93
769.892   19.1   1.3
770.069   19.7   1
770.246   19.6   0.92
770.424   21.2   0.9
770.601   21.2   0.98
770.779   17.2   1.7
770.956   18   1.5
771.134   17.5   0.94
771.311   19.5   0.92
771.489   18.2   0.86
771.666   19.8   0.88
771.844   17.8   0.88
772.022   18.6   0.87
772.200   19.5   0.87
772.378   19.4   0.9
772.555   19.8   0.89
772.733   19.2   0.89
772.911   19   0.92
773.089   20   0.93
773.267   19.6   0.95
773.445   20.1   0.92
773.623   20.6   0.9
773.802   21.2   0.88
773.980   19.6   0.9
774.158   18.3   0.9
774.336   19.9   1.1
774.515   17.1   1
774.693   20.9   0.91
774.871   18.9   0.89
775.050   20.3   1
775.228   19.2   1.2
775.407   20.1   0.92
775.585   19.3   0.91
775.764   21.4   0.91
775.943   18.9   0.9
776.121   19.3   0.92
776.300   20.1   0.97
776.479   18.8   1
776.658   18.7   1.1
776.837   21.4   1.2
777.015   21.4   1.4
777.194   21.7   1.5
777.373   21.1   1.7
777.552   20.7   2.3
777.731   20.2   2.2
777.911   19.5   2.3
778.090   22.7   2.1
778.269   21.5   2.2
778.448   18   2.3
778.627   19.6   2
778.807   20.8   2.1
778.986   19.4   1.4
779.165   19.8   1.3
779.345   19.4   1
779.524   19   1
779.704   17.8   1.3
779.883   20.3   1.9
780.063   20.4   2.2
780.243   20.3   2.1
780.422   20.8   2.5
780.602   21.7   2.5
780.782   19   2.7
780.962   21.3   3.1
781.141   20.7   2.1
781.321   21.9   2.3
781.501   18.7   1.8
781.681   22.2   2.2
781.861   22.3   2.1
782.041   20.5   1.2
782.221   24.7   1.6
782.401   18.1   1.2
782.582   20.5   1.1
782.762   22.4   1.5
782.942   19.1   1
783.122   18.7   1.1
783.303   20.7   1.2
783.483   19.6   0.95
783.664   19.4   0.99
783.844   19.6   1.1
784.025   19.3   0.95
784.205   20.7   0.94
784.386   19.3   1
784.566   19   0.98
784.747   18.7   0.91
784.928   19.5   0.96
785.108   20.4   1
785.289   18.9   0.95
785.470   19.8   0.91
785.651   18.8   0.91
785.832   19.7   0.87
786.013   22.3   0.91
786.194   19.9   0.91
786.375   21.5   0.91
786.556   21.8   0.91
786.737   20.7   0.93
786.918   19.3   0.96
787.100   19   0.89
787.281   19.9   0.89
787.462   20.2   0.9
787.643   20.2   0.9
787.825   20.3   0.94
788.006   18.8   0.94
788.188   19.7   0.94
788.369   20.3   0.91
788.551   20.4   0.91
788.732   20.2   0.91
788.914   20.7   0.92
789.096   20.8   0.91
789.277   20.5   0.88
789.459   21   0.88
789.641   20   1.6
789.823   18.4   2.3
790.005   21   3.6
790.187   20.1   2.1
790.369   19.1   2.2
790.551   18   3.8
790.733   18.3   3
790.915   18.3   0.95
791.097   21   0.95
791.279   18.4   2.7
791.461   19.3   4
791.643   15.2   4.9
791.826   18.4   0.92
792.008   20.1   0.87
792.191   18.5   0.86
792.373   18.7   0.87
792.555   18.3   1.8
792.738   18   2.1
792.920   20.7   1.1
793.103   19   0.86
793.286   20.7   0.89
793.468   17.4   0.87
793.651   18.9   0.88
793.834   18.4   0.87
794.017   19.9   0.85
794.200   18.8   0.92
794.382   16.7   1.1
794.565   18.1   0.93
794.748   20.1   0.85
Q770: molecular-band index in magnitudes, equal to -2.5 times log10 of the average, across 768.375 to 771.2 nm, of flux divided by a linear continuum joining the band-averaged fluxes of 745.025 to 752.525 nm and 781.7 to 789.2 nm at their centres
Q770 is 0.06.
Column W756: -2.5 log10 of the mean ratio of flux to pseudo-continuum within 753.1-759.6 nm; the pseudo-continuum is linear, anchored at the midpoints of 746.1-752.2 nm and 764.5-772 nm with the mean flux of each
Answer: -0.038 mag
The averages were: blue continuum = 21.7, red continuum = 19.6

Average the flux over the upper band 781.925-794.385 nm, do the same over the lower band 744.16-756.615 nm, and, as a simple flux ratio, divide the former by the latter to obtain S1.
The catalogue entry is 0.9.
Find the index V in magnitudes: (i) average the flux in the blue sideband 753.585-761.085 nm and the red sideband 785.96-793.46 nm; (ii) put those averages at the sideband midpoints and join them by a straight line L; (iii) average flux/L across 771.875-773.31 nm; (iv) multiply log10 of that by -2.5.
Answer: 0.07 mag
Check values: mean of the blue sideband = 21.5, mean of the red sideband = 19.6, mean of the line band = 19.3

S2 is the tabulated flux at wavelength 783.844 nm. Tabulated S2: 19.6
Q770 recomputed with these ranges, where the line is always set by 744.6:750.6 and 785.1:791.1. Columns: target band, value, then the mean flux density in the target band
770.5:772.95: 0.10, 18.9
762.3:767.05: 0.04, 20.3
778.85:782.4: -0.01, 20.5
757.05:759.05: -0.04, 22.1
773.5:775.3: 0.05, 19.6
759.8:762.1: 0.01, 21.1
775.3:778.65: 0.01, 20.2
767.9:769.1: 0.05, 20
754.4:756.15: 0.01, 21.4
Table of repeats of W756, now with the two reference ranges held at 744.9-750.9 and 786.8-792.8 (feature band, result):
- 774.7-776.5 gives 0.03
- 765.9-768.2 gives 0.07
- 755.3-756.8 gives -0.01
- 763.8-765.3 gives 0.01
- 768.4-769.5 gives 0.02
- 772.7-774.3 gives 0.03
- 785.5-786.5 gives -0.04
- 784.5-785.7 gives 0.02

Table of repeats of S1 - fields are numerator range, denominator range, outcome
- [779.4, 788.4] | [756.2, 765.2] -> 0.95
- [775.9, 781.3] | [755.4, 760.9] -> 0.94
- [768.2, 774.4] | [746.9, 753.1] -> 0.91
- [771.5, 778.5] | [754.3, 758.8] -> 0.91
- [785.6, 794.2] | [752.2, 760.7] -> 0.91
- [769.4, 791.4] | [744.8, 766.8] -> 0.94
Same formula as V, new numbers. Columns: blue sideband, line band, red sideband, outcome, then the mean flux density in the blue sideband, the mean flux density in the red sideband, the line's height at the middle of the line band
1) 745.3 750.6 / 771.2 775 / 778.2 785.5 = 0.064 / 21.9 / 20.1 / 20.6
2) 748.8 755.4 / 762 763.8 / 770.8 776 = -0.012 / 21.4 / 19.3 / 20.4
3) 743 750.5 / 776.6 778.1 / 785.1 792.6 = -0.028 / 21.7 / 19.7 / 20.2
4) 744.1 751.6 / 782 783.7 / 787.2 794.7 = -0.035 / 21.7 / 19.3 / 19.7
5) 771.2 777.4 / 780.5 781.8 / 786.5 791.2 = -0.056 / 19.7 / 19.9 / 19.8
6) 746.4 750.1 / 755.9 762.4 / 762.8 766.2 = -0.022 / 22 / 20.5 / 21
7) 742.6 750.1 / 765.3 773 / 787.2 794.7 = 0.052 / 21.7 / 19.3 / 20.5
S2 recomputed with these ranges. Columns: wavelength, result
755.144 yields 21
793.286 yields 20.7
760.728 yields 21.8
